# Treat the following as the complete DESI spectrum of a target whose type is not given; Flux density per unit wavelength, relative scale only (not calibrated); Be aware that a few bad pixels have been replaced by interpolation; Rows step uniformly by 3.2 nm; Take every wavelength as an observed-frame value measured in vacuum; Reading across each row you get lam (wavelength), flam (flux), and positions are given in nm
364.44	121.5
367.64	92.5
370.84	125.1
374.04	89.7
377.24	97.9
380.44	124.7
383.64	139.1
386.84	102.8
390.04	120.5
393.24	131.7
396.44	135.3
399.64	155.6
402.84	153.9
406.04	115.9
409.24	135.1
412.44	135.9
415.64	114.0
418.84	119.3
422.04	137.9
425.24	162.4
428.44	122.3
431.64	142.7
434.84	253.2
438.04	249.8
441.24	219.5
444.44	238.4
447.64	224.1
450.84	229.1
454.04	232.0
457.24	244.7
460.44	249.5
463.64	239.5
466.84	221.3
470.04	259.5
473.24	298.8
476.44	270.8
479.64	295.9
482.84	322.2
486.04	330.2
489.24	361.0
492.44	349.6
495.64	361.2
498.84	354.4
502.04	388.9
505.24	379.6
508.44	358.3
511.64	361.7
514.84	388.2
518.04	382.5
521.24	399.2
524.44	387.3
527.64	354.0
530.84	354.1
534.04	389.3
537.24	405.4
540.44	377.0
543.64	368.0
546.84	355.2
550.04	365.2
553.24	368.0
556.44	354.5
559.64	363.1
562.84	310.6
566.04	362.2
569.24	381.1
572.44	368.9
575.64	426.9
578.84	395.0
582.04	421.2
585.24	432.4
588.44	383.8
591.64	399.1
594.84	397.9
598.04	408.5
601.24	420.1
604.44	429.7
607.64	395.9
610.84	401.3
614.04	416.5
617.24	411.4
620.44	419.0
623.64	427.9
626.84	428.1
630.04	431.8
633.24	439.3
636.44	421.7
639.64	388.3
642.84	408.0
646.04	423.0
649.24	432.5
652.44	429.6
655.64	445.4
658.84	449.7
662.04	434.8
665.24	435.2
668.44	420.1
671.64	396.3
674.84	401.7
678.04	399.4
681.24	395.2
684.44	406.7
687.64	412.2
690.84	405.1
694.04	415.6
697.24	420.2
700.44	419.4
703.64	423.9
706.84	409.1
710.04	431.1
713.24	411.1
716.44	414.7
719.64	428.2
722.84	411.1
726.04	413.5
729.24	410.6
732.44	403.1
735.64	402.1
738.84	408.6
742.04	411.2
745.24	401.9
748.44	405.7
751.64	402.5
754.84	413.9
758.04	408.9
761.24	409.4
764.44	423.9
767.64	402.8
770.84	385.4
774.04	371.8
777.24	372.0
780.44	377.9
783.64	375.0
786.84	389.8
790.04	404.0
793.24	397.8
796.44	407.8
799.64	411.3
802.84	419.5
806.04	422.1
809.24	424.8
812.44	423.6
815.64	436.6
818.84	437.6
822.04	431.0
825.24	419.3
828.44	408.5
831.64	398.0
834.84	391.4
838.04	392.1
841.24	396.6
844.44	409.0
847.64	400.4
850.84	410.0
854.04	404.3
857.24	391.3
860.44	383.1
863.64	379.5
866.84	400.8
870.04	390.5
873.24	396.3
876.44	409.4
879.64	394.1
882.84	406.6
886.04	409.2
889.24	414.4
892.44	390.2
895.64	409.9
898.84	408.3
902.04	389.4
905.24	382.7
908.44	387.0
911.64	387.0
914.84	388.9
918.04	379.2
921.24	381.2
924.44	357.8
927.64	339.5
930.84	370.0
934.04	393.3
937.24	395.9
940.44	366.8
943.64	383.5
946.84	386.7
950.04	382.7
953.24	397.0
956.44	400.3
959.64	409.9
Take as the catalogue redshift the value 0.087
